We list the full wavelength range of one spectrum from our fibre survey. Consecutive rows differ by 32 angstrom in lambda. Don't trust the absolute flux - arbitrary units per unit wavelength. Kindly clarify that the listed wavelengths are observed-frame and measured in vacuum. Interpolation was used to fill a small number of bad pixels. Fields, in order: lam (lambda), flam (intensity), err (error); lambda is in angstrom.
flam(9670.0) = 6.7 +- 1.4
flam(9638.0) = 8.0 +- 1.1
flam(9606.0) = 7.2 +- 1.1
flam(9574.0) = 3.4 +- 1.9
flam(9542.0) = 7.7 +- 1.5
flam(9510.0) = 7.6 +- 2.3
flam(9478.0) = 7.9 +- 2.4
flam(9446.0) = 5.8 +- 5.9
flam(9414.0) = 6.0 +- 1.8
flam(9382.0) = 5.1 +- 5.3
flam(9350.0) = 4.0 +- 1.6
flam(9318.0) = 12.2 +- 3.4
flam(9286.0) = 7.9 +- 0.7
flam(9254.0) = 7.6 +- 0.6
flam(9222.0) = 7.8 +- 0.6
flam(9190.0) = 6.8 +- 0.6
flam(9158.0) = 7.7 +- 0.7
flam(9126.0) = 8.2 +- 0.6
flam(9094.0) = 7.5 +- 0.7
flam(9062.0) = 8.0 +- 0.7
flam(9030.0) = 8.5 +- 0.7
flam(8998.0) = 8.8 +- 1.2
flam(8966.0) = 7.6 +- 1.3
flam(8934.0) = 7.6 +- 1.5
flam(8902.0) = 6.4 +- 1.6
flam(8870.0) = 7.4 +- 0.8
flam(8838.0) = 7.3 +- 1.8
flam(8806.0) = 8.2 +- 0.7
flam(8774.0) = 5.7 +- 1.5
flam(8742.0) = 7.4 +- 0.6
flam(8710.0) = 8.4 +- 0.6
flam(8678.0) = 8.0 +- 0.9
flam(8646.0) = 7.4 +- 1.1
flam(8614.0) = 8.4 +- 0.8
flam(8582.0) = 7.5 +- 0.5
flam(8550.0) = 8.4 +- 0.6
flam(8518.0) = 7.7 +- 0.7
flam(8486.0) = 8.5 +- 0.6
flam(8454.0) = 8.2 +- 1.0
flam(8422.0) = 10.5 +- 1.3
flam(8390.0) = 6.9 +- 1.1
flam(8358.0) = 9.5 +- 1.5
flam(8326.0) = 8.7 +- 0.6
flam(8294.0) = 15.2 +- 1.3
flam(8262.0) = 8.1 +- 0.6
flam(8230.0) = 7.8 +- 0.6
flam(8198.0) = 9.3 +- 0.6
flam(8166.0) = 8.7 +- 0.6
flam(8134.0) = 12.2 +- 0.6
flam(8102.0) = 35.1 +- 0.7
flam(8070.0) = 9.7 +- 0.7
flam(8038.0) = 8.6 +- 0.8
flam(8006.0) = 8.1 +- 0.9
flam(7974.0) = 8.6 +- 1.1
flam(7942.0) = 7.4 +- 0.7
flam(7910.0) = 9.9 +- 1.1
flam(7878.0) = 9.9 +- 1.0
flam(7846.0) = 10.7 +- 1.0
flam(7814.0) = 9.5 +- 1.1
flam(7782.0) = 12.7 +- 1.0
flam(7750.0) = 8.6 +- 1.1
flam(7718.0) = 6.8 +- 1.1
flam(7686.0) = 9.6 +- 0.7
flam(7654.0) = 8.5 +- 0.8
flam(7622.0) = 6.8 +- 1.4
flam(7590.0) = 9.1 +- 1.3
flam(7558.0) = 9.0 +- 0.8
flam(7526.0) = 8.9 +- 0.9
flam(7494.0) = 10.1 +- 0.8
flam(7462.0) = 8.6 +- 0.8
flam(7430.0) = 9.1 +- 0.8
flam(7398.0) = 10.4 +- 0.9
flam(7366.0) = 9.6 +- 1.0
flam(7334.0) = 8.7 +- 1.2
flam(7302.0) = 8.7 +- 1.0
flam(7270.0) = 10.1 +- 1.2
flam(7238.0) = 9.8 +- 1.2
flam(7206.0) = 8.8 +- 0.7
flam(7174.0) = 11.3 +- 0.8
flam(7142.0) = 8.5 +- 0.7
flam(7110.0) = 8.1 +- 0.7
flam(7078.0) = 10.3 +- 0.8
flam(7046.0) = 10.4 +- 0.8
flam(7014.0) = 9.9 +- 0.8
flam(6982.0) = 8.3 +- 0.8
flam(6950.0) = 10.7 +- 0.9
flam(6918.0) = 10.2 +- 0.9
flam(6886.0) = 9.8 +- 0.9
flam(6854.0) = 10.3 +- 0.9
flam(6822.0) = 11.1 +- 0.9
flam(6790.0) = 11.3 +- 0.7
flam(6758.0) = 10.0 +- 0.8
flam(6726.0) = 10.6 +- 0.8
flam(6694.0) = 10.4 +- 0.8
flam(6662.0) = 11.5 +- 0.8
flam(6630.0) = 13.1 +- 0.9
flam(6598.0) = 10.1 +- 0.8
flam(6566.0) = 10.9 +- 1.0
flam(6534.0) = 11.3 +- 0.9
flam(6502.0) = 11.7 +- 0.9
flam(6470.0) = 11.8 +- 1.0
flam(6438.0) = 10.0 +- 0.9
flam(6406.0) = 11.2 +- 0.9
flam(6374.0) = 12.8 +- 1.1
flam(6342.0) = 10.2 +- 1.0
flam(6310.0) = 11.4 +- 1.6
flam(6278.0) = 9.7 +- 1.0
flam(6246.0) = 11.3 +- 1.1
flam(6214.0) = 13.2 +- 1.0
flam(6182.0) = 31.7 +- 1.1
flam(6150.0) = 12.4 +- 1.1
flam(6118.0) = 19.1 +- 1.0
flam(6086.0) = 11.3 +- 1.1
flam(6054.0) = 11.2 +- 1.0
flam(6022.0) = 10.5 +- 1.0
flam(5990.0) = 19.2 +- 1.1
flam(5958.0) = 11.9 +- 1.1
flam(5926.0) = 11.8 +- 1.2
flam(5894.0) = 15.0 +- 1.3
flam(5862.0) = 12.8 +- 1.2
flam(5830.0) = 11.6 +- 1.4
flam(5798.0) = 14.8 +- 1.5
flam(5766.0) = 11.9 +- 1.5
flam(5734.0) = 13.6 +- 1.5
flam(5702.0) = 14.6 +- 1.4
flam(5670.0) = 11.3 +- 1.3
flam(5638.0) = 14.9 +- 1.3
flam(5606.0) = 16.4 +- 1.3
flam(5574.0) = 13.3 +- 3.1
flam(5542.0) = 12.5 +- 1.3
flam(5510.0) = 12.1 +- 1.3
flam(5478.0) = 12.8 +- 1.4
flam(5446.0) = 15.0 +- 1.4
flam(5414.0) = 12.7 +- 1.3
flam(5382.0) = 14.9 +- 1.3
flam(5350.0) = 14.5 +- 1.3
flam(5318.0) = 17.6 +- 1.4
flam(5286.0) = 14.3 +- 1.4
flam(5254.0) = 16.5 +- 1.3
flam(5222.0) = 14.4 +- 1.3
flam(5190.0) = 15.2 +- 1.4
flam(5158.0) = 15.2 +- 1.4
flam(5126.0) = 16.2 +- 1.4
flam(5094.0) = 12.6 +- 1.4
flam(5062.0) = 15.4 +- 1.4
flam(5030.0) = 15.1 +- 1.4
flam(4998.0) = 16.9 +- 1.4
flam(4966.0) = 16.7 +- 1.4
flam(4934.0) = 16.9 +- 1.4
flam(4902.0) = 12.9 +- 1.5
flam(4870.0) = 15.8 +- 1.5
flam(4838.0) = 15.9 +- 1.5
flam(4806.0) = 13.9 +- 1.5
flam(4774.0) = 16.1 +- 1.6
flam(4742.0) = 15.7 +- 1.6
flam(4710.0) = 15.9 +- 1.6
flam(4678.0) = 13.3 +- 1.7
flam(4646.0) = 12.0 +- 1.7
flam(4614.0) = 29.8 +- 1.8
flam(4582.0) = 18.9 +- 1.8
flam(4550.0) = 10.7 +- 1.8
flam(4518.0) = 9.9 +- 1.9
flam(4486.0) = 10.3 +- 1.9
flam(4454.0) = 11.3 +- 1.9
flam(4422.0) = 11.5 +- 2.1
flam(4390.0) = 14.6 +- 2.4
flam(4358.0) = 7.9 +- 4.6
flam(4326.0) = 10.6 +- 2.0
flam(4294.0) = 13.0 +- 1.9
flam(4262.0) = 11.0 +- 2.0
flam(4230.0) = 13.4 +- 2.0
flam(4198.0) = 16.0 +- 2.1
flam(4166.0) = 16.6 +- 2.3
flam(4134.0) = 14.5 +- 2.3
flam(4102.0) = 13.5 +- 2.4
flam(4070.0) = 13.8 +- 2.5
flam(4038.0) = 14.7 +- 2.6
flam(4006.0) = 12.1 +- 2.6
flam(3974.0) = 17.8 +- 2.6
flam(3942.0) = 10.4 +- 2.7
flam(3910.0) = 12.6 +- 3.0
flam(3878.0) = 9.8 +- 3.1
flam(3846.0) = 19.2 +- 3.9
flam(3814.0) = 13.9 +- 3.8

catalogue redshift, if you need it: 0.233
